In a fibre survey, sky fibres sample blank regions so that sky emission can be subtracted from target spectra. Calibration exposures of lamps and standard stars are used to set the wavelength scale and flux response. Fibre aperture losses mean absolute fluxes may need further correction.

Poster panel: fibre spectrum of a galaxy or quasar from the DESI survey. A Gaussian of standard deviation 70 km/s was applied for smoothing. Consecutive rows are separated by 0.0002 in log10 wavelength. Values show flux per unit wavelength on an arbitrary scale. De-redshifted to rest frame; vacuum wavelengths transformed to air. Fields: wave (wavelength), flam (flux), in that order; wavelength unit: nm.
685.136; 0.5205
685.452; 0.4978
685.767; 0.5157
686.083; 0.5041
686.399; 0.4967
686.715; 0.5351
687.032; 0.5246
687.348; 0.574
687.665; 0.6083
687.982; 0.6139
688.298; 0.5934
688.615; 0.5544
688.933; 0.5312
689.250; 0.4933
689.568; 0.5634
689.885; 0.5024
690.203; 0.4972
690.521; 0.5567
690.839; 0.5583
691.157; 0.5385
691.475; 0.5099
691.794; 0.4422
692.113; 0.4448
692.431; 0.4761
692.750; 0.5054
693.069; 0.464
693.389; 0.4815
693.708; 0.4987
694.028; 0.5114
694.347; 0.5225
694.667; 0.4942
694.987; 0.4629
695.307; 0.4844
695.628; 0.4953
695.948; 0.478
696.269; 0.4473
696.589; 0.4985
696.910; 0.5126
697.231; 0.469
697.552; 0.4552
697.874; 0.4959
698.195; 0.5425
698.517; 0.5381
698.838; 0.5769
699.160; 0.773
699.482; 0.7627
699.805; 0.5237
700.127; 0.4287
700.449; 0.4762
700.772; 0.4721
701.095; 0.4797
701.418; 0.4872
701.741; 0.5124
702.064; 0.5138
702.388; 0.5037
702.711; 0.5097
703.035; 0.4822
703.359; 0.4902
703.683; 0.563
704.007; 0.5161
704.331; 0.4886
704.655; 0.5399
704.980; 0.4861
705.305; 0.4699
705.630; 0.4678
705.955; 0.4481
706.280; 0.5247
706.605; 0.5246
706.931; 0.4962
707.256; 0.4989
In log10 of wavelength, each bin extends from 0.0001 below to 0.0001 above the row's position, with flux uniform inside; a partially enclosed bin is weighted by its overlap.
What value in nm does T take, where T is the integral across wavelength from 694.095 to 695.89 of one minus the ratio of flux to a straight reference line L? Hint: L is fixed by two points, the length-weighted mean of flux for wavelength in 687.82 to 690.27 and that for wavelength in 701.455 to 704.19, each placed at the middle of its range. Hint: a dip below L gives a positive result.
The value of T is 0.13 nm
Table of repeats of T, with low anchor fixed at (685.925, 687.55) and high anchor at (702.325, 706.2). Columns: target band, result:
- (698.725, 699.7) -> -0.37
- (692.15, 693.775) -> 0.11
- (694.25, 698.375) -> 0.18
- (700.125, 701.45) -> 0.08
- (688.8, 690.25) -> 0.01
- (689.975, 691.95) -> 0.02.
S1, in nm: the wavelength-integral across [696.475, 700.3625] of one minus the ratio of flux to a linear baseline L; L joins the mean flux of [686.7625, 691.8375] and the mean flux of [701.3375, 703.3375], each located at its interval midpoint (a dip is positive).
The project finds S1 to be -0.26 nm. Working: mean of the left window 0.543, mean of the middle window 0.547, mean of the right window 0.501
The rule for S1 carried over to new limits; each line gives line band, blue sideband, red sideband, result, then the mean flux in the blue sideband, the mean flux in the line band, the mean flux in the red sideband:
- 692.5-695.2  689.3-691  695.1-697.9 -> 0.06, 0.533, 0.492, 0.481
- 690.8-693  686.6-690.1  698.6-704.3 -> 0.22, 0.553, 0.492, 0.533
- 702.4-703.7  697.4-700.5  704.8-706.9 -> 0.03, 0.56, 0.505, 0.488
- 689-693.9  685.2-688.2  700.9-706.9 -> 0.25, 0.542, 0.503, 0.5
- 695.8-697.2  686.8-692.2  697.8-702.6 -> 0.15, 0.537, 0.483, 0.54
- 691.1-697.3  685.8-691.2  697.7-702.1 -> 0.64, 0.543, 0.486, 0.542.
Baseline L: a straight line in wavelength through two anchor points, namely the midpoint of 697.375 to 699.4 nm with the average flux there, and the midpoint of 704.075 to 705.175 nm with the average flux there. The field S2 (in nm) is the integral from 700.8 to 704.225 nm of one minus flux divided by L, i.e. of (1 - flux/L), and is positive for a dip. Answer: 0.15 nm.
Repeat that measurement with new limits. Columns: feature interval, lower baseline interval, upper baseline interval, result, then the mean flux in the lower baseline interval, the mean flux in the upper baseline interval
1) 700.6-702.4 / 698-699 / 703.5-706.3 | 0.11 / 0.551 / 0.499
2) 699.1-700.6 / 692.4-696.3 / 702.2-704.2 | -0.24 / 0.488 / 0.51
